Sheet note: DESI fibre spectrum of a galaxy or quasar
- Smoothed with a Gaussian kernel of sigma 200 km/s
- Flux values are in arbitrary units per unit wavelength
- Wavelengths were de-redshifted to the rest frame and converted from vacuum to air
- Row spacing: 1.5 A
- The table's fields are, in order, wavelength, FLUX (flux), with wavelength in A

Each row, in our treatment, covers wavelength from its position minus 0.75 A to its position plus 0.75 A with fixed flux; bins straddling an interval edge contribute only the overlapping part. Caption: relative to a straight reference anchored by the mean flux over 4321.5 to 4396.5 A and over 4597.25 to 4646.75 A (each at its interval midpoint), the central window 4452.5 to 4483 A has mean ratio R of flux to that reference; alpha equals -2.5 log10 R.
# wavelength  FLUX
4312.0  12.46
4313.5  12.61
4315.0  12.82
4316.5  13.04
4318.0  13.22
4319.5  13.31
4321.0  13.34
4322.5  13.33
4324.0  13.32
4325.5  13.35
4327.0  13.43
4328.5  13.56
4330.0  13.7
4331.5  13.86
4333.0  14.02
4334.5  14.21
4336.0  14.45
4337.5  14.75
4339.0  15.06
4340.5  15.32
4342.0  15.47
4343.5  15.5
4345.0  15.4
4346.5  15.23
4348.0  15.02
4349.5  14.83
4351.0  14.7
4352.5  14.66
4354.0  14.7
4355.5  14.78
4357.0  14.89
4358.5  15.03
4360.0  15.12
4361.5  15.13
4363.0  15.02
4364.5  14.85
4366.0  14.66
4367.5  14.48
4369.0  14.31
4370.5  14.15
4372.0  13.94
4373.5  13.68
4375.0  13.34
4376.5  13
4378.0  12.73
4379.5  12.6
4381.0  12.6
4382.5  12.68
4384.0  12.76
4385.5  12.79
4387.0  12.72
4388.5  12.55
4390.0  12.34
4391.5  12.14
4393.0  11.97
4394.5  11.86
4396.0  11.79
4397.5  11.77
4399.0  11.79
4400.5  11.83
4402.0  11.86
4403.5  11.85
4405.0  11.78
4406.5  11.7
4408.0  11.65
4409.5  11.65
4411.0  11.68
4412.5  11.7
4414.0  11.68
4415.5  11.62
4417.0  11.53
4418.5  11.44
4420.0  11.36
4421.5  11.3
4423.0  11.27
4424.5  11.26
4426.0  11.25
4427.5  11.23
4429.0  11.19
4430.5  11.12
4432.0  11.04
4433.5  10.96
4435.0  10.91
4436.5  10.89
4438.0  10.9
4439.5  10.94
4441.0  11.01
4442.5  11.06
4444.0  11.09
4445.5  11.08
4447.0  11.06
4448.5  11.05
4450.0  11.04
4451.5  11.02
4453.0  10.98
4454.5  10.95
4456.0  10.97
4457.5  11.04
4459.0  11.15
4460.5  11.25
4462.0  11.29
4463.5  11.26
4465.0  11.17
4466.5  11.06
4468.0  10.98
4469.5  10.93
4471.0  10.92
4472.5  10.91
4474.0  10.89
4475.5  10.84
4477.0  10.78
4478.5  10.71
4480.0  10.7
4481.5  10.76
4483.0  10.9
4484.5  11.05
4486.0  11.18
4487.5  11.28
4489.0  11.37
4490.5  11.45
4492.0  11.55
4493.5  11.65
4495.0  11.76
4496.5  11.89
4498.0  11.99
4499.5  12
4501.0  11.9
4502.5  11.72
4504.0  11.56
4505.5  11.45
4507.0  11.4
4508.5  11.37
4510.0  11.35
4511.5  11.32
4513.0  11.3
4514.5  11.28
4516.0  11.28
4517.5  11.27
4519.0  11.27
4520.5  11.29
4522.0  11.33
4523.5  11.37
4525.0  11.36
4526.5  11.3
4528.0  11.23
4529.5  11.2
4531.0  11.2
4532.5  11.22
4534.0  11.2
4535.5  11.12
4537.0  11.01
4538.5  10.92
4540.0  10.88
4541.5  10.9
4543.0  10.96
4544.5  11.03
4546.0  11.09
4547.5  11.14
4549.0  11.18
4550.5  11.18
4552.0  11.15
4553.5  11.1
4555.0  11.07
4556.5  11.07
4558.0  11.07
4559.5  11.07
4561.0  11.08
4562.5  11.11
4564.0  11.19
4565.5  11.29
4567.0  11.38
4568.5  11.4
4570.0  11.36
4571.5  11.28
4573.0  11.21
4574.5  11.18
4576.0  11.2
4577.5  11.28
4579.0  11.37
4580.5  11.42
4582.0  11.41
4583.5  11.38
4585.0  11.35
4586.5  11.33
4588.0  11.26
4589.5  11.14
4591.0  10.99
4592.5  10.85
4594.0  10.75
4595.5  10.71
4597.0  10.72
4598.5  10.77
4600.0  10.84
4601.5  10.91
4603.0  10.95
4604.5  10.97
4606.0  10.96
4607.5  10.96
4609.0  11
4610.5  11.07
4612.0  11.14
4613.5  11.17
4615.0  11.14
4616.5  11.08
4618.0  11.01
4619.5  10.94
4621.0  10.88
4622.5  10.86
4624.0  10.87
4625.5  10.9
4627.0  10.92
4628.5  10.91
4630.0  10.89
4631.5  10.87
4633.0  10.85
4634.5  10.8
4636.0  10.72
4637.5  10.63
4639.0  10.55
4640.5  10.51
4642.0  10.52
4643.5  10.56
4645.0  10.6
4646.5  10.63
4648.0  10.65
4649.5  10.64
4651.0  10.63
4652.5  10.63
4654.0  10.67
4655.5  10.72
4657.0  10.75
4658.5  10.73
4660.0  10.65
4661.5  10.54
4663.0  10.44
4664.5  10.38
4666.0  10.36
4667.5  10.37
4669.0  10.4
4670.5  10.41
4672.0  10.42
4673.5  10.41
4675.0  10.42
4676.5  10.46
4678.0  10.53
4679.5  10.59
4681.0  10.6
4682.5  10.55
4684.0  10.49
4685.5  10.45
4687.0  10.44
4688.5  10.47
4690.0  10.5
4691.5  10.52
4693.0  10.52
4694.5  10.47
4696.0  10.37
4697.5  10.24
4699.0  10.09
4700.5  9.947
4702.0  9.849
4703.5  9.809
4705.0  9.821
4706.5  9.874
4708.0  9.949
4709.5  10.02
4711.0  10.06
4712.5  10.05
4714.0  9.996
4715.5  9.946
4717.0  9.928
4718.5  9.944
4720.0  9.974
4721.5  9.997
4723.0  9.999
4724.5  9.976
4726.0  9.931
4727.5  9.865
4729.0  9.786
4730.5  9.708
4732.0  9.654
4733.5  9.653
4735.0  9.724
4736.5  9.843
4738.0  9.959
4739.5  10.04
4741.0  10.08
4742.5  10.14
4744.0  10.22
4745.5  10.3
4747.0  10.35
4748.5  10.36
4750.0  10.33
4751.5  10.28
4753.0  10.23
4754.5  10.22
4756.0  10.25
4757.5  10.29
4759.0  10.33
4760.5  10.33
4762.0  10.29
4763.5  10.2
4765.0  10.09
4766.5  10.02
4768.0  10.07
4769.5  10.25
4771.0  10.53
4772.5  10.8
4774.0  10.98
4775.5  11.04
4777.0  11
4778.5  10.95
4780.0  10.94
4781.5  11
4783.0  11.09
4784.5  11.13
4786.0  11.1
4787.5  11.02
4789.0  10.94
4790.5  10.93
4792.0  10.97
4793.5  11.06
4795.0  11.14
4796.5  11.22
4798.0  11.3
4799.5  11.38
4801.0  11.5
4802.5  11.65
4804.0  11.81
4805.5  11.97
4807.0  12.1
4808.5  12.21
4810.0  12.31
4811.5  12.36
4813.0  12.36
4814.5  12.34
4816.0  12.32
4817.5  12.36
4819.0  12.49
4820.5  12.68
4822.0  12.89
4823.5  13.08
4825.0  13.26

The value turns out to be 0.155 mag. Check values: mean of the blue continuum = 13.9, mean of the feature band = 11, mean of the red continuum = 10.9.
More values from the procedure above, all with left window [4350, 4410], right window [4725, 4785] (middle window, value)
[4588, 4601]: 0.065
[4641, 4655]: 0.052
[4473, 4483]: 0.155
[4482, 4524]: 0.074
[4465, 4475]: 0.144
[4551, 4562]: 0.071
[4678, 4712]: 0.052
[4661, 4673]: 0.058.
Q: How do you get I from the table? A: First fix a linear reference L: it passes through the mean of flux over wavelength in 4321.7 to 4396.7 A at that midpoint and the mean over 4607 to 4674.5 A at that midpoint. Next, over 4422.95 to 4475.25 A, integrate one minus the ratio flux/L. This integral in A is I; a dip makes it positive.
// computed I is 7.5 A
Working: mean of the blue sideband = 13.9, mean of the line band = 11.1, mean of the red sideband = 10.7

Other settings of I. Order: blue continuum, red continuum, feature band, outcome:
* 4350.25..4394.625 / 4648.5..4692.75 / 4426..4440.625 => 2.26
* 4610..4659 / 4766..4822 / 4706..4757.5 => 5.30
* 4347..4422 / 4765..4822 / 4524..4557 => 3.40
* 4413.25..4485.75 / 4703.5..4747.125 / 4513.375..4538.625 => -1.10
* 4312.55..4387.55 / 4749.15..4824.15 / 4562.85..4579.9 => 1.78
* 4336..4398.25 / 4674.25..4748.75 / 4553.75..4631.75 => 2.42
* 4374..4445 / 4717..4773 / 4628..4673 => -0.19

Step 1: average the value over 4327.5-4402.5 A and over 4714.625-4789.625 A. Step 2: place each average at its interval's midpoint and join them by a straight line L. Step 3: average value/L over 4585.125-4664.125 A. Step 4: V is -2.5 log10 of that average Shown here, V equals 0.06 mag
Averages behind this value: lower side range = 13.8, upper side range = 10.3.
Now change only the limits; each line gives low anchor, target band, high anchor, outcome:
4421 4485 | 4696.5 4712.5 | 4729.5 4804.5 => 0.07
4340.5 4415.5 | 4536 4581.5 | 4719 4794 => 0.07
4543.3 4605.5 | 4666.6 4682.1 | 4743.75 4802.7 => 0.05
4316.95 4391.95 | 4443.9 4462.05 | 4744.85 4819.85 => 0.20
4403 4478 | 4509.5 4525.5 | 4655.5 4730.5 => -0.04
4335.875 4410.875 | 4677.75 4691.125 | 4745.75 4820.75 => 0.11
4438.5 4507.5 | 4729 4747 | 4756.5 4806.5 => 0.10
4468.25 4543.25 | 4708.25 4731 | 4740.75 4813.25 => 0.11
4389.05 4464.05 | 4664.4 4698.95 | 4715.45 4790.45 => 0.01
